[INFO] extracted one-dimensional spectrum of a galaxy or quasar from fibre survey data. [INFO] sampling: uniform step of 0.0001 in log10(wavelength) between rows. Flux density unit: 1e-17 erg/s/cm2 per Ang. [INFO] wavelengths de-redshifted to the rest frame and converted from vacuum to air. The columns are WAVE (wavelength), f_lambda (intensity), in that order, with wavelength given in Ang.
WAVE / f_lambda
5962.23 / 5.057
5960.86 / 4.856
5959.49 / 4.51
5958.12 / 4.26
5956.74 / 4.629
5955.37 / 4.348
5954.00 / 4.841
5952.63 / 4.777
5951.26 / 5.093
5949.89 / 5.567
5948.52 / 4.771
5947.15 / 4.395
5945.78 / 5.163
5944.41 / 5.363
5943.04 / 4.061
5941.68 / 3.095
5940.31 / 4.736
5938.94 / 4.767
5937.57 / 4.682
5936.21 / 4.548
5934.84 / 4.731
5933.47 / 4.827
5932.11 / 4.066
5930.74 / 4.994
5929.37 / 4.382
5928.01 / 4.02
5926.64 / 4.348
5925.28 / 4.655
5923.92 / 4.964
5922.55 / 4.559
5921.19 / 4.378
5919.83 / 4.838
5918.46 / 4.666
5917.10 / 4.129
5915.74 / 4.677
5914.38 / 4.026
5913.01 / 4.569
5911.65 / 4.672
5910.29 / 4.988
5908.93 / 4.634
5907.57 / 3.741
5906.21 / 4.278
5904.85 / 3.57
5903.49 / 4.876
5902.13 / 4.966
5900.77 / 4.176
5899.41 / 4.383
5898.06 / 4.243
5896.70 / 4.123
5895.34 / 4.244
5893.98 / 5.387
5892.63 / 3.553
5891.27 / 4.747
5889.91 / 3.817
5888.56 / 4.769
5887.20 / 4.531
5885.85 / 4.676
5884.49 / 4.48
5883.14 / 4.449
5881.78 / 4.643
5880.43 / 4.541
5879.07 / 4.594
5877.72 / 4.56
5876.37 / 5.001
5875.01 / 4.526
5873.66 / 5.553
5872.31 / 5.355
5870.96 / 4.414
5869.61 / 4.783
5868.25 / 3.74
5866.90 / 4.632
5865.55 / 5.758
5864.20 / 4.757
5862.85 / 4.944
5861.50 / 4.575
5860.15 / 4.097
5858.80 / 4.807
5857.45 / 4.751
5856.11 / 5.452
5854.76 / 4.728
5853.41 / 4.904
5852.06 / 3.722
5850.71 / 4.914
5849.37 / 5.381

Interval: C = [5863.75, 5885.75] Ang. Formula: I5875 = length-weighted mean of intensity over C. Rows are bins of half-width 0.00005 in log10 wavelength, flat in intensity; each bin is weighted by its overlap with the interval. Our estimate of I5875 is 4.73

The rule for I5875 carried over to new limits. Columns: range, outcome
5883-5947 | 4.48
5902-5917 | 4.42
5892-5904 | 4.44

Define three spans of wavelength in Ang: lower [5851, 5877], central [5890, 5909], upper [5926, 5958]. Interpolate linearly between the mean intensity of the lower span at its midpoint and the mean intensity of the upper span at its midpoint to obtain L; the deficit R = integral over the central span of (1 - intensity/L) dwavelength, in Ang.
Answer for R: 1.5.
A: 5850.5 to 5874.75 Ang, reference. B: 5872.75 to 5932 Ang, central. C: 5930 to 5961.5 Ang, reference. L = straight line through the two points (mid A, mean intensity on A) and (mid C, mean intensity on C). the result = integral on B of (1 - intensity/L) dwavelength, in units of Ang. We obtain 2.6 Ang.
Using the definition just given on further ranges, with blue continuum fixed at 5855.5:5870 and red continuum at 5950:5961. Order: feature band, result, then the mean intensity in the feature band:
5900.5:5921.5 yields 1.2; 4.45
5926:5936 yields 0.5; 4.48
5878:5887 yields 0.3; 4.56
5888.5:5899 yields 0.9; 4.34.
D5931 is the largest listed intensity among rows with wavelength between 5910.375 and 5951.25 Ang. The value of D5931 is 5.567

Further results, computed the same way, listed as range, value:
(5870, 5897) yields 5.553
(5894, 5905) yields 4.966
